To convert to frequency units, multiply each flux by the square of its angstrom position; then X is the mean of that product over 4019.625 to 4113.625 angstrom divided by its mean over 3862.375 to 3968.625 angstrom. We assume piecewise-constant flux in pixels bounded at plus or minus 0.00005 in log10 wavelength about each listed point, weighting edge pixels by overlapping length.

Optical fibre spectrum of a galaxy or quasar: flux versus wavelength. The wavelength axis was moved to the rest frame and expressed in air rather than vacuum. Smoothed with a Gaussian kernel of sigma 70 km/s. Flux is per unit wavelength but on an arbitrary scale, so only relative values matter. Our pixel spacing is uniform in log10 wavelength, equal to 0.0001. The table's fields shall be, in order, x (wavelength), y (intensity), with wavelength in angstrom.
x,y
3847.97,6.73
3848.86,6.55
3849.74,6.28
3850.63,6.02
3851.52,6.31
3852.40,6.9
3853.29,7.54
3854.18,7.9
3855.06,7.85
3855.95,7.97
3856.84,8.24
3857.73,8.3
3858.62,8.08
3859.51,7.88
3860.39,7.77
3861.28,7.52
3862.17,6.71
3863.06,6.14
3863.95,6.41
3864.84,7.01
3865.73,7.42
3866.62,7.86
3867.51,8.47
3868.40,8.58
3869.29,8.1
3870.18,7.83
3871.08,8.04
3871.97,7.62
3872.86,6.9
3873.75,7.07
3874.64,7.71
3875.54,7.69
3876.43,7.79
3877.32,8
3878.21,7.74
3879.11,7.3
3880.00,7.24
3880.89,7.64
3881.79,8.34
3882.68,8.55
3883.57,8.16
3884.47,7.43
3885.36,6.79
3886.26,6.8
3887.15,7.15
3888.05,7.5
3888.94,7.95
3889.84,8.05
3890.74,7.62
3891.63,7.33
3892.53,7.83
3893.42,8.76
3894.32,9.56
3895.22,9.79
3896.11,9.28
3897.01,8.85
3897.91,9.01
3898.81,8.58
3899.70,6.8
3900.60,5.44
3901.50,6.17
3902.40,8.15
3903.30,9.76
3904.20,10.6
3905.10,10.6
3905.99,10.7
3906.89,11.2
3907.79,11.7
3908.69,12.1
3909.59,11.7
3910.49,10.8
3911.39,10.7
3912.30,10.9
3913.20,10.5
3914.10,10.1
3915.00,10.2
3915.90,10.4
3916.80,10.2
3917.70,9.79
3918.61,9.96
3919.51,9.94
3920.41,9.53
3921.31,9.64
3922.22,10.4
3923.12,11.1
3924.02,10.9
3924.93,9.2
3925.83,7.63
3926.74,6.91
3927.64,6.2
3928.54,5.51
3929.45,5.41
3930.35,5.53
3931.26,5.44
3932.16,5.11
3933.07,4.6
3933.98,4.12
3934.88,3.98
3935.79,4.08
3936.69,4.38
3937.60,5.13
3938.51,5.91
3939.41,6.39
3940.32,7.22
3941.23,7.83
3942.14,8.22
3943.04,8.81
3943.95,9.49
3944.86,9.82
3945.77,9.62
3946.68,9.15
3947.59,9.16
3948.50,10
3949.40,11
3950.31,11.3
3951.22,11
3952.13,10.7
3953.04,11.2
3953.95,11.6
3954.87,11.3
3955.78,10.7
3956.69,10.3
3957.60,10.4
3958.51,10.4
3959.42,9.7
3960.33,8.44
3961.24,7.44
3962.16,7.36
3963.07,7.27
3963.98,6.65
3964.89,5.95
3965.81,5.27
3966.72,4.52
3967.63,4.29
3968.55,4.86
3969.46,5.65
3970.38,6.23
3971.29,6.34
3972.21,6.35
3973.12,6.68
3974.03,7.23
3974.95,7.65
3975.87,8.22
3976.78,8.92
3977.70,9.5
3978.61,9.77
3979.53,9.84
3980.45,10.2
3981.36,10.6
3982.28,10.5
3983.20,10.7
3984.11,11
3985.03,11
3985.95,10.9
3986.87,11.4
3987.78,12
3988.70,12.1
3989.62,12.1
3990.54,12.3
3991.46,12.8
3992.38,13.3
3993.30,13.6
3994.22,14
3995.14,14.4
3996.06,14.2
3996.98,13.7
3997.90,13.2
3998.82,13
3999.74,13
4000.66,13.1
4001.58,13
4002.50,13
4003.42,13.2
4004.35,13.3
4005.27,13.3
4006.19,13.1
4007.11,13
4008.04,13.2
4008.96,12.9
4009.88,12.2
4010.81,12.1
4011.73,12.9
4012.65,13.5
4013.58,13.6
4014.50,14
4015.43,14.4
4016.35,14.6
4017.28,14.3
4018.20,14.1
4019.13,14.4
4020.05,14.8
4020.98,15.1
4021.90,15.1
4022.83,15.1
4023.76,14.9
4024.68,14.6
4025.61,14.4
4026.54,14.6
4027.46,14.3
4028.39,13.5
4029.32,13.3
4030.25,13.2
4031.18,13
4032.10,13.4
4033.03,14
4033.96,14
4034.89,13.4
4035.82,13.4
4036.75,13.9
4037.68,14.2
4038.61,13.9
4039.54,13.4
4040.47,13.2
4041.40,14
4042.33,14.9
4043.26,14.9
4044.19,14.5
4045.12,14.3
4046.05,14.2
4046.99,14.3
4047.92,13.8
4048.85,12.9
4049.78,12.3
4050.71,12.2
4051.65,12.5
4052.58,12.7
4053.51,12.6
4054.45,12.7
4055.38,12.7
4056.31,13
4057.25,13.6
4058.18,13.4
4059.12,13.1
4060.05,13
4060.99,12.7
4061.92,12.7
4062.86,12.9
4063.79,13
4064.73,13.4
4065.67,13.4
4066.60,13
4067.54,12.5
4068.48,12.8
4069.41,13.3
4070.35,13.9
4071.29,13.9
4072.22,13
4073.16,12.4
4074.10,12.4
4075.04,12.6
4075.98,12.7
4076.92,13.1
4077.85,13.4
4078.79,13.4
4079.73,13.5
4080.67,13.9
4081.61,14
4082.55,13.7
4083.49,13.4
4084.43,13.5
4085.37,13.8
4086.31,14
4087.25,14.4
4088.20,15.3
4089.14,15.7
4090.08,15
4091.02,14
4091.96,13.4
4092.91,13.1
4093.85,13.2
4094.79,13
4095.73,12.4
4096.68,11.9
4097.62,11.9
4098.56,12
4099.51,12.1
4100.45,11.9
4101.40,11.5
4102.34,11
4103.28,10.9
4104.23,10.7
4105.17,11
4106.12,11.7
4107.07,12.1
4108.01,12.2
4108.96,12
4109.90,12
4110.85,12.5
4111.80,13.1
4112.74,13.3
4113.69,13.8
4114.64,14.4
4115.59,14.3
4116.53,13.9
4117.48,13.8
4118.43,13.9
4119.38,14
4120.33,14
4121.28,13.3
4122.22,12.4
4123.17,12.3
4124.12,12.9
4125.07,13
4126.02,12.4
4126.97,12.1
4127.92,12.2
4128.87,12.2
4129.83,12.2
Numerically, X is 1.7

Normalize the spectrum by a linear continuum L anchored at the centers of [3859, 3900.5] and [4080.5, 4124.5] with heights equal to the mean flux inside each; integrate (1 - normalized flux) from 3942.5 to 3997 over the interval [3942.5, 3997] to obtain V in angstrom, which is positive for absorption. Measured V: 1.5 angstrom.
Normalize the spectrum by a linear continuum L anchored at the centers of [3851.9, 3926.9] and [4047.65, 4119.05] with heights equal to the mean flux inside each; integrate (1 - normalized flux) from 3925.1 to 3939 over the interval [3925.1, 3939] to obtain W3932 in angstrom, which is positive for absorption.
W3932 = 6.0 angstrom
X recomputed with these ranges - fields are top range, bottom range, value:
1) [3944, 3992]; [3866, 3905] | 1.21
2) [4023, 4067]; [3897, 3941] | 1.73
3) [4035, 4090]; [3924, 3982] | 1.82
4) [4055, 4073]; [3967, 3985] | 1.68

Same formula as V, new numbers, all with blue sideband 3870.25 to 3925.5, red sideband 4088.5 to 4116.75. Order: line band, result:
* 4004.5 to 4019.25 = -3.3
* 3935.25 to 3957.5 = 2.0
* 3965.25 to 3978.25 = 4.7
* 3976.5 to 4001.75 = -3.2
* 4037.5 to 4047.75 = -2.3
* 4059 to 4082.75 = -2.1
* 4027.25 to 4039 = -2.3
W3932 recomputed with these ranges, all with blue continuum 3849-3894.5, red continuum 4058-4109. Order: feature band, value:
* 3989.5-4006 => -3.82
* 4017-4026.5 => -2.75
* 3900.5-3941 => 1.77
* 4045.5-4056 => -0.77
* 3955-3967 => 2.02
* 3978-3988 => -0.25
